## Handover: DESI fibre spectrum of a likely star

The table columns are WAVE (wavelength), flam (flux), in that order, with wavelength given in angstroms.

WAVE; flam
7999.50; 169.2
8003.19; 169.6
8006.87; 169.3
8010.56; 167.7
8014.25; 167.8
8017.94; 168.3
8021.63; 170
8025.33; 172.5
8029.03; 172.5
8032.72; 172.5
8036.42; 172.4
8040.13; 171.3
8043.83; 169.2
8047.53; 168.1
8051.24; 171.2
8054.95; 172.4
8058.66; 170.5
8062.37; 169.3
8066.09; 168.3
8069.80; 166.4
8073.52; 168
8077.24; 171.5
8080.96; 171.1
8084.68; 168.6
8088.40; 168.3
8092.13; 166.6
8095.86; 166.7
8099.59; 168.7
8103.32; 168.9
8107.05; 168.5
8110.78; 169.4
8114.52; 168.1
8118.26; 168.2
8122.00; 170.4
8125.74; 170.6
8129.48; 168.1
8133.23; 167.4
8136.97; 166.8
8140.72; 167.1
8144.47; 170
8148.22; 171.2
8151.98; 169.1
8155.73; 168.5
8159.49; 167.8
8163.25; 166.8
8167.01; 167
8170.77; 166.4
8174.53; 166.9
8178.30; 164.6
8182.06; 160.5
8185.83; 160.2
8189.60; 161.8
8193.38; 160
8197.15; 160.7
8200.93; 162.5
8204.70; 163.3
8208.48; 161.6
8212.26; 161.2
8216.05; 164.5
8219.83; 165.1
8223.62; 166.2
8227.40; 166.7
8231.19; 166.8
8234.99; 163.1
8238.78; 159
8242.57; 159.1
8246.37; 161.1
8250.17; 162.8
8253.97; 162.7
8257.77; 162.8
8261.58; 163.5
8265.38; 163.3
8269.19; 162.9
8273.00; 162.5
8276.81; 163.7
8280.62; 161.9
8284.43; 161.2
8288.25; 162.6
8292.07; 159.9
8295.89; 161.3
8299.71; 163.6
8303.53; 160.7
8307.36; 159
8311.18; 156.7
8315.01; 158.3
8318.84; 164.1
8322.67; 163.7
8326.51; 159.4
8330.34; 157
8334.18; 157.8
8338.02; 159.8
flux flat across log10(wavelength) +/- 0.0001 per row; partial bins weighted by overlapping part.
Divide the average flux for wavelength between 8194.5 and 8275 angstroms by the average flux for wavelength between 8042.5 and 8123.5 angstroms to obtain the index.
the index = 1.0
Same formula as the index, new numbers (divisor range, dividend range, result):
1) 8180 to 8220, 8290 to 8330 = 0.99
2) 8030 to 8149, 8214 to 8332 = 0.96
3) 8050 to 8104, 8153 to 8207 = 0.97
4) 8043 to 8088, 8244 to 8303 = 0.96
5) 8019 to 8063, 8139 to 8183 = 0.98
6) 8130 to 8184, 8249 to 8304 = 0.97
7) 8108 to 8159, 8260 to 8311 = 0.96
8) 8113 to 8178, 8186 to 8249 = 0.97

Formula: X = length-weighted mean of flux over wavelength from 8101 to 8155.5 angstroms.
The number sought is 169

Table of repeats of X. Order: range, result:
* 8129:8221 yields 165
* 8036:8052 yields 170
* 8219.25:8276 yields 163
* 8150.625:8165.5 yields 168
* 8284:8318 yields 160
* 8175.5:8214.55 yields 162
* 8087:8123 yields 168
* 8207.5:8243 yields 164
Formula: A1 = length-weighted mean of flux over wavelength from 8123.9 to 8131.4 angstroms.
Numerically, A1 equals 169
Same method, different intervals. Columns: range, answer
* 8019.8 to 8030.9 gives 172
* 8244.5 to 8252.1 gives 162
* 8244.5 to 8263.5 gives 163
